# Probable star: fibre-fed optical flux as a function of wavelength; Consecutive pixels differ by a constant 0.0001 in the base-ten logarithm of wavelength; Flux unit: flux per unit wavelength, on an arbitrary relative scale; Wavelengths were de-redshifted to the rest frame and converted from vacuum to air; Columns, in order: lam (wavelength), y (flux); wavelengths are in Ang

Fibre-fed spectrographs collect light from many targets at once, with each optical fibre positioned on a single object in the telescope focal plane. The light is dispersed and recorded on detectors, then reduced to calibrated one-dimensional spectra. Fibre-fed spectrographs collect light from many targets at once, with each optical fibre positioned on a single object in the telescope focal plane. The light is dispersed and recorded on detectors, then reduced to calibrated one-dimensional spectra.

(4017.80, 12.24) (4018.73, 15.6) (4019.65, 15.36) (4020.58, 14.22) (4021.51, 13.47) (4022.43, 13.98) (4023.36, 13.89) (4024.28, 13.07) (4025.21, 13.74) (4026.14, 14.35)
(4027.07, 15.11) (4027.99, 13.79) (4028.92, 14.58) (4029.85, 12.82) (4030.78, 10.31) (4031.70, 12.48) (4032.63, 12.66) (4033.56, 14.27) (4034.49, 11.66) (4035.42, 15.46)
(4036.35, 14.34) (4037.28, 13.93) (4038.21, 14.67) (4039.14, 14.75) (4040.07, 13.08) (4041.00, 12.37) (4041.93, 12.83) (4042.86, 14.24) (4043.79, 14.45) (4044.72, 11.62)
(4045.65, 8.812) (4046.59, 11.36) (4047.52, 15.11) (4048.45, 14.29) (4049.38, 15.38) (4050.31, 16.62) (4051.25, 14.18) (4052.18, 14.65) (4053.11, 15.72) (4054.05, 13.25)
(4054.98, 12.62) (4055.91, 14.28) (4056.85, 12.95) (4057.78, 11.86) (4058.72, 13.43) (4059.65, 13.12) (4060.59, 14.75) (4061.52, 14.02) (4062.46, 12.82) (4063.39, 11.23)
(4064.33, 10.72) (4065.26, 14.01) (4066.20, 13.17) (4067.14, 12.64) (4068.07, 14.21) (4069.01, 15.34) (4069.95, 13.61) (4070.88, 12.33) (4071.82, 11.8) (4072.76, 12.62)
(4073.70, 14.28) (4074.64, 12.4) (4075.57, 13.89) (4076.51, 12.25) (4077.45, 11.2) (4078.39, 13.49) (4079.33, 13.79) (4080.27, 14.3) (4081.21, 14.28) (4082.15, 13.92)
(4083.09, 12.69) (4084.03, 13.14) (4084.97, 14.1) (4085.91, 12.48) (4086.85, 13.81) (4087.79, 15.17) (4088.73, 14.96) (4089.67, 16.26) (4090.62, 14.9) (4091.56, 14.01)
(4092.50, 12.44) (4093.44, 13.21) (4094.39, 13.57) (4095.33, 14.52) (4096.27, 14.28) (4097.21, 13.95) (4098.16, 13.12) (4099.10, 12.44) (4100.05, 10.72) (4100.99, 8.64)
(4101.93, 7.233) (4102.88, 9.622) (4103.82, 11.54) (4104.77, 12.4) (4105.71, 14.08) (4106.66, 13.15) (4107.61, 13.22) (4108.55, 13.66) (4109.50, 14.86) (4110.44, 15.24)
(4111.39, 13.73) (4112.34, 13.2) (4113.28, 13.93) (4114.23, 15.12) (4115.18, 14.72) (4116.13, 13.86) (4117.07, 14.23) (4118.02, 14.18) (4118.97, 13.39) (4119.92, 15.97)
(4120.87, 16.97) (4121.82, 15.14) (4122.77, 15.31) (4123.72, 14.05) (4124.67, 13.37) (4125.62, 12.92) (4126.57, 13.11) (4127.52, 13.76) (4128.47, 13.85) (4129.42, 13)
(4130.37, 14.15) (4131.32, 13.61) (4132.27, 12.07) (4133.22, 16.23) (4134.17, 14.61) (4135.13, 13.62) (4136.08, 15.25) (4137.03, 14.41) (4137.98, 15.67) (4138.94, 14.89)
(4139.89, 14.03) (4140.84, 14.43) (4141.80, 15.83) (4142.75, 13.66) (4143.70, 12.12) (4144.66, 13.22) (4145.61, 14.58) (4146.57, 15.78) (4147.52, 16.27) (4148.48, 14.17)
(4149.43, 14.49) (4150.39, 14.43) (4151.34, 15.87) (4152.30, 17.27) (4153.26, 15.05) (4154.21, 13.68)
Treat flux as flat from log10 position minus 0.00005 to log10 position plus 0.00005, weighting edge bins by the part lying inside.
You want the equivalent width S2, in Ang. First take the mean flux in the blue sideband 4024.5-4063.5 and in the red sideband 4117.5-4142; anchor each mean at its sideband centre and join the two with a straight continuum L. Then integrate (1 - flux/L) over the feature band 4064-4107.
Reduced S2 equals 2.7 Ang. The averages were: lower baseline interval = 13.5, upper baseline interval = 14.4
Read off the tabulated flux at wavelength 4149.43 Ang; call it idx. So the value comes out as 14.49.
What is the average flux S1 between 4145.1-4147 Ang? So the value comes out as 15.1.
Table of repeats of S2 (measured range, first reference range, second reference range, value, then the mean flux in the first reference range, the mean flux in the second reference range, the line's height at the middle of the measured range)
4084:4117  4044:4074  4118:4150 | 1.4 Ang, 13.3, 14.4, 13.9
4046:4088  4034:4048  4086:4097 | 0.8 Ang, 13.2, 14.2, 13.7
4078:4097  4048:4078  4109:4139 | -0.3 Ang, 13.4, 14.3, 13.8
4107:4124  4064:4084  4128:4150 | -0.7 Ang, 13.2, 14.3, 13.9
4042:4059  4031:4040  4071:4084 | -0.1 Ang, 13.7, 13.1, 13.5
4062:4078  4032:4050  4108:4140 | 1.0 Ang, 13.5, 14.3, 13.7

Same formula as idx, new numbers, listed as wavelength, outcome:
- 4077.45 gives 11.2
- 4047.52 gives 15.11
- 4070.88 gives 12.33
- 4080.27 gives 14.3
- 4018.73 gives 15.6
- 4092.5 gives 12.44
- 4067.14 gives 12.64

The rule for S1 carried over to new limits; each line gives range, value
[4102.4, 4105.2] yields 11.1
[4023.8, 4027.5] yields 14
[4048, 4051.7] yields 15.1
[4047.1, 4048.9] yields 14.7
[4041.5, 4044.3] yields 13.8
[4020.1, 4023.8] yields 13.9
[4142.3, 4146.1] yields 13.4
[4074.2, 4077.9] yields 12.5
